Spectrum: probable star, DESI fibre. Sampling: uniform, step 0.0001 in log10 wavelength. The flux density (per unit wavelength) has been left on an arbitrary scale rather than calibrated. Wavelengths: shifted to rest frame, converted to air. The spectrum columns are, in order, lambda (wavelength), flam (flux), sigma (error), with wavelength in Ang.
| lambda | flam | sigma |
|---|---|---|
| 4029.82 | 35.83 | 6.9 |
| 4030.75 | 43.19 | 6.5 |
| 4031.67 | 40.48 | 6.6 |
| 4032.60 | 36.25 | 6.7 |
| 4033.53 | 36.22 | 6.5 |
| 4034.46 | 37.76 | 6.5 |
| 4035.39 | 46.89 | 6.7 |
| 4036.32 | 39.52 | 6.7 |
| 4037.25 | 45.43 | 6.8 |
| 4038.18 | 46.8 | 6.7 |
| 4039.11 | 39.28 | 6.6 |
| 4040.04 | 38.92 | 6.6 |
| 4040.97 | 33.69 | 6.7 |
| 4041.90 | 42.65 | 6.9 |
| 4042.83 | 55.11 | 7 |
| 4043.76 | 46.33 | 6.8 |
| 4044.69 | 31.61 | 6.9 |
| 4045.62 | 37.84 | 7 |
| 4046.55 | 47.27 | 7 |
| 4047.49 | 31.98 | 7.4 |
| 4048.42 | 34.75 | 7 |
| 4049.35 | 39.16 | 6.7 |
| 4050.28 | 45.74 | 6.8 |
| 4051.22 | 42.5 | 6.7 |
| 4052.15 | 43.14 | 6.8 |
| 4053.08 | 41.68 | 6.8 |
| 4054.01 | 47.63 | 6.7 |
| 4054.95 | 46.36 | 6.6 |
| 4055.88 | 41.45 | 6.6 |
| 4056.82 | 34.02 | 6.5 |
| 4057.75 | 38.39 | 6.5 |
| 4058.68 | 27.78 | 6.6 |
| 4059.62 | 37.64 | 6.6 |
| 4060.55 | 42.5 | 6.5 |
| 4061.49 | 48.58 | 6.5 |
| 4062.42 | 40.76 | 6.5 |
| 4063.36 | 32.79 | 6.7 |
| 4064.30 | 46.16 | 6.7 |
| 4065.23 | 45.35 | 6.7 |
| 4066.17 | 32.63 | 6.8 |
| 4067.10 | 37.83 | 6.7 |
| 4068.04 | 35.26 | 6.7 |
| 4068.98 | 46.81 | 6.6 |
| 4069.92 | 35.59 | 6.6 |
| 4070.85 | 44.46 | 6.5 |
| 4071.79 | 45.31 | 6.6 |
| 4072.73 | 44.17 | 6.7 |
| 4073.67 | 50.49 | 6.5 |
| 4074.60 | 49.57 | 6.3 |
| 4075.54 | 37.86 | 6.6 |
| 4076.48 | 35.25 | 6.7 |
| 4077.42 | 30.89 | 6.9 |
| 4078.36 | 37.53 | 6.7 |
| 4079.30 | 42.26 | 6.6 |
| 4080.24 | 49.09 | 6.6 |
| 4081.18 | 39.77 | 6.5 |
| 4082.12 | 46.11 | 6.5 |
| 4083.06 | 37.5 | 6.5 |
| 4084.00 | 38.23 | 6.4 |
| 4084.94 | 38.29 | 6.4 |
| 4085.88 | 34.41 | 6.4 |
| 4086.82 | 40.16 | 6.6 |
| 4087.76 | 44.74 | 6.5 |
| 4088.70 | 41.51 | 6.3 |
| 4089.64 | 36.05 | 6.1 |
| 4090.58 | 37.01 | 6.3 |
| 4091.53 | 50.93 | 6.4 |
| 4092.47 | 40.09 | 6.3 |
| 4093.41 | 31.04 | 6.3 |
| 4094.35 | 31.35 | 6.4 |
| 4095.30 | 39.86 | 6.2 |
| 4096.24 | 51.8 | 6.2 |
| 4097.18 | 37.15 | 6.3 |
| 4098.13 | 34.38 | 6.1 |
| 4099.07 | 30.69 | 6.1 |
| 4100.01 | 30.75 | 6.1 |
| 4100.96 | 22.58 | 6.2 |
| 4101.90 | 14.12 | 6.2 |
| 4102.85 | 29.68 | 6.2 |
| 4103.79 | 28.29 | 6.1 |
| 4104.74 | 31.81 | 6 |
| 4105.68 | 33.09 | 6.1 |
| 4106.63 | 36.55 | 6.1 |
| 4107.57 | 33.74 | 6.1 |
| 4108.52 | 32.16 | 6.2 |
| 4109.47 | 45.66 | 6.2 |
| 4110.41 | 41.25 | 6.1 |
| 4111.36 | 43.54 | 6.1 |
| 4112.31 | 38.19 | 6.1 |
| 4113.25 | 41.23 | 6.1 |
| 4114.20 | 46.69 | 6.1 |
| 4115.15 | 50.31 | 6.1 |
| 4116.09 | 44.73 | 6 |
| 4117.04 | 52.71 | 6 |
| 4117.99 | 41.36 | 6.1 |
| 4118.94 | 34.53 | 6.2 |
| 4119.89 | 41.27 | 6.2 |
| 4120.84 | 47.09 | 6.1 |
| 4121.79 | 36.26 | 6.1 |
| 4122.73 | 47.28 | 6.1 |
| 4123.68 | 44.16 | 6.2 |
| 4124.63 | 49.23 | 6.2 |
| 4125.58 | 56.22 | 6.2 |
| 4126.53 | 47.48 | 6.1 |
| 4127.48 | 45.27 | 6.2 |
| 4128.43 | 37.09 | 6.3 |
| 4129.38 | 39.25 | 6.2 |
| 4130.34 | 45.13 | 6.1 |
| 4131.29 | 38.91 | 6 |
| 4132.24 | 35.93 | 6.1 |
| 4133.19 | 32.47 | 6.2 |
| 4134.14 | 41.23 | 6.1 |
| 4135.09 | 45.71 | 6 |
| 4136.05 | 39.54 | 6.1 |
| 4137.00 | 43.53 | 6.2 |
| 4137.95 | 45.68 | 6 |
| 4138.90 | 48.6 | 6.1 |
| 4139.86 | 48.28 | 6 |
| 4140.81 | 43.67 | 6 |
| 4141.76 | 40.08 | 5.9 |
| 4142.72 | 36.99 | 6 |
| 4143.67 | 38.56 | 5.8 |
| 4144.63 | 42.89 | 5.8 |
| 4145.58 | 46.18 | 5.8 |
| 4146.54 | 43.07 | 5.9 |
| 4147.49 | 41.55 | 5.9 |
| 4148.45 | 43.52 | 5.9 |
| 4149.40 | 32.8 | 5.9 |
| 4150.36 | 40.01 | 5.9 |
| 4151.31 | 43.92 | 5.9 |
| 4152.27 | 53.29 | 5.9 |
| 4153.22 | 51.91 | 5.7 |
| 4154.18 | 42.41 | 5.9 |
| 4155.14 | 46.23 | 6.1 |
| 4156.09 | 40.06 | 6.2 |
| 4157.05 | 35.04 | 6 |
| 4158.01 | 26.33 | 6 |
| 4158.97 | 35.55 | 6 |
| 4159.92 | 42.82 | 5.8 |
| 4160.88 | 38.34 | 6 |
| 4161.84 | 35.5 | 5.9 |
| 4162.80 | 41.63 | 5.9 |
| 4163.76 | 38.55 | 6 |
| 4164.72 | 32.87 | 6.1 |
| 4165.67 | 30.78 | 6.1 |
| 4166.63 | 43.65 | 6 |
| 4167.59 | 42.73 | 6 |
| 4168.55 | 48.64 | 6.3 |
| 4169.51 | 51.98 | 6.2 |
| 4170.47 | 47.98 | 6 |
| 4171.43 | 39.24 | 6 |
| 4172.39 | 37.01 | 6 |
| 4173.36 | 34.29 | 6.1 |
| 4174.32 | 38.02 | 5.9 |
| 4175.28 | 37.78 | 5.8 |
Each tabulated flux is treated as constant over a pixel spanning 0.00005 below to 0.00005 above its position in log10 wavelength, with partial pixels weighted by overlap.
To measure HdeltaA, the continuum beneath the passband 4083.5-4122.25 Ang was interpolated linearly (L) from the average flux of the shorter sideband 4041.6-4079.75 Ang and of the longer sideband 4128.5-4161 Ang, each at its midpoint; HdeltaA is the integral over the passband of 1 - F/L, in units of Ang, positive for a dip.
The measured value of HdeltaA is 3.0 Ang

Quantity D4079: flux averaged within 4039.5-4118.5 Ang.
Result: 39.5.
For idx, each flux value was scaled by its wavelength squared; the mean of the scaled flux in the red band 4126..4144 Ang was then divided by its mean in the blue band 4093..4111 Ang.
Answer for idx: 1.27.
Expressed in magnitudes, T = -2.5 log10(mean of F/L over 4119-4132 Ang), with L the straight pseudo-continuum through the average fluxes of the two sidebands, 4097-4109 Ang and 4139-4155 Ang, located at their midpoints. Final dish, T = -0.187 mag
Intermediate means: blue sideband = 30.2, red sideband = 43.3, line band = 43.7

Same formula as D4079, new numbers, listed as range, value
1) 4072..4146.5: 40.2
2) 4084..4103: 36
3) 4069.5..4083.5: 41.8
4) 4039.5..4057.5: 41.1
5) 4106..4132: 42.7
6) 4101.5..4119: 38.1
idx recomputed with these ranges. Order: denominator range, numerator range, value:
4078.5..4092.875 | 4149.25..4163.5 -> 1.02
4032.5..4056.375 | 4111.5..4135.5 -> 1.08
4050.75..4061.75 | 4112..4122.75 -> 1.10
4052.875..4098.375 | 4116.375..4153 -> 1.10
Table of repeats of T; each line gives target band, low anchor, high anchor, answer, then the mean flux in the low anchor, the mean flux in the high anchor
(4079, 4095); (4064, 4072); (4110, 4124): 0.05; 40.8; 43.4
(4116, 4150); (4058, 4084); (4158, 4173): -0.06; 40.7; 40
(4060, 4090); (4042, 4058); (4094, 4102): -0.10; 41.5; 33.4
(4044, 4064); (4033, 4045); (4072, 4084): 0.05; 41.7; 41.6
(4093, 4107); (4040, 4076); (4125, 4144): 0.29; 41.1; 42.5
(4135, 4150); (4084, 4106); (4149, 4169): -0.09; 35.3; 40.2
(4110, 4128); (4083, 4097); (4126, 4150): -0.10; 39.6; 41.7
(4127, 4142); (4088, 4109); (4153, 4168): -0.14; 34.4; 38.8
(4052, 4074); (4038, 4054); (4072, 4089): 0.00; 41.2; 41.1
